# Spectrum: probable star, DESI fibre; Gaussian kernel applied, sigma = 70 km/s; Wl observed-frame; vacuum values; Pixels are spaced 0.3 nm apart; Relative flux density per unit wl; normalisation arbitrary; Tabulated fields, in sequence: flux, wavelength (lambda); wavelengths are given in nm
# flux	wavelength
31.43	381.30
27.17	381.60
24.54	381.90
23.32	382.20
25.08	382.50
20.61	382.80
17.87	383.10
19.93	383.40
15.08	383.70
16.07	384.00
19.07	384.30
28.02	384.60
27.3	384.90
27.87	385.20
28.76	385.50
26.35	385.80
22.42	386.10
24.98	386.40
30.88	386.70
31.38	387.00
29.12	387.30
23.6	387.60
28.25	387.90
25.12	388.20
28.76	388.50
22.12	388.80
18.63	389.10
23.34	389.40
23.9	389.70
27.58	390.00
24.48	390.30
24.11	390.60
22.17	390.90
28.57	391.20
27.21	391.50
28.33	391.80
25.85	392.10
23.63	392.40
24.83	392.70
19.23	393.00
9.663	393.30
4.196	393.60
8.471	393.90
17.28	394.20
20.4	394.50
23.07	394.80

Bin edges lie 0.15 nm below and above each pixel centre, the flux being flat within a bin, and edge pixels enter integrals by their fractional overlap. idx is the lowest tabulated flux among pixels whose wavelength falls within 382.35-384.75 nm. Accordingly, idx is 15.08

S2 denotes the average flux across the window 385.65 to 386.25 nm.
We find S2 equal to 24.4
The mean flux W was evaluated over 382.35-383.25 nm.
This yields 21.2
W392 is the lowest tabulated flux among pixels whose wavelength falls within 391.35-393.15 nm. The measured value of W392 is 19.23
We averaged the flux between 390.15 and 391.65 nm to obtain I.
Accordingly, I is 25.3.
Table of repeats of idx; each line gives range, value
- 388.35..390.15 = 18.63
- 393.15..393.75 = 4.196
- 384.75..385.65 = 27.3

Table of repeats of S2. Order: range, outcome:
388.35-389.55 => 23.2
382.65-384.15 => 17.9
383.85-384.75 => 21.1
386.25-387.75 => 28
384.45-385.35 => 27.7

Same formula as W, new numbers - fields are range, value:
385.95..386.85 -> 26.1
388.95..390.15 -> 23.4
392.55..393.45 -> 17.9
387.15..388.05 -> 27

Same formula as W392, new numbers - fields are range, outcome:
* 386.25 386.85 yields 24.98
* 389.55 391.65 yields 22.17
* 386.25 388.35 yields 23.6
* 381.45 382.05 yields 24.54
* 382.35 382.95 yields 20.61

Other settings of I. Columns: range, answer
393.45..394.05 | 6.33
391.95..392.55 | 24.7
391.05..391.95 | 28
